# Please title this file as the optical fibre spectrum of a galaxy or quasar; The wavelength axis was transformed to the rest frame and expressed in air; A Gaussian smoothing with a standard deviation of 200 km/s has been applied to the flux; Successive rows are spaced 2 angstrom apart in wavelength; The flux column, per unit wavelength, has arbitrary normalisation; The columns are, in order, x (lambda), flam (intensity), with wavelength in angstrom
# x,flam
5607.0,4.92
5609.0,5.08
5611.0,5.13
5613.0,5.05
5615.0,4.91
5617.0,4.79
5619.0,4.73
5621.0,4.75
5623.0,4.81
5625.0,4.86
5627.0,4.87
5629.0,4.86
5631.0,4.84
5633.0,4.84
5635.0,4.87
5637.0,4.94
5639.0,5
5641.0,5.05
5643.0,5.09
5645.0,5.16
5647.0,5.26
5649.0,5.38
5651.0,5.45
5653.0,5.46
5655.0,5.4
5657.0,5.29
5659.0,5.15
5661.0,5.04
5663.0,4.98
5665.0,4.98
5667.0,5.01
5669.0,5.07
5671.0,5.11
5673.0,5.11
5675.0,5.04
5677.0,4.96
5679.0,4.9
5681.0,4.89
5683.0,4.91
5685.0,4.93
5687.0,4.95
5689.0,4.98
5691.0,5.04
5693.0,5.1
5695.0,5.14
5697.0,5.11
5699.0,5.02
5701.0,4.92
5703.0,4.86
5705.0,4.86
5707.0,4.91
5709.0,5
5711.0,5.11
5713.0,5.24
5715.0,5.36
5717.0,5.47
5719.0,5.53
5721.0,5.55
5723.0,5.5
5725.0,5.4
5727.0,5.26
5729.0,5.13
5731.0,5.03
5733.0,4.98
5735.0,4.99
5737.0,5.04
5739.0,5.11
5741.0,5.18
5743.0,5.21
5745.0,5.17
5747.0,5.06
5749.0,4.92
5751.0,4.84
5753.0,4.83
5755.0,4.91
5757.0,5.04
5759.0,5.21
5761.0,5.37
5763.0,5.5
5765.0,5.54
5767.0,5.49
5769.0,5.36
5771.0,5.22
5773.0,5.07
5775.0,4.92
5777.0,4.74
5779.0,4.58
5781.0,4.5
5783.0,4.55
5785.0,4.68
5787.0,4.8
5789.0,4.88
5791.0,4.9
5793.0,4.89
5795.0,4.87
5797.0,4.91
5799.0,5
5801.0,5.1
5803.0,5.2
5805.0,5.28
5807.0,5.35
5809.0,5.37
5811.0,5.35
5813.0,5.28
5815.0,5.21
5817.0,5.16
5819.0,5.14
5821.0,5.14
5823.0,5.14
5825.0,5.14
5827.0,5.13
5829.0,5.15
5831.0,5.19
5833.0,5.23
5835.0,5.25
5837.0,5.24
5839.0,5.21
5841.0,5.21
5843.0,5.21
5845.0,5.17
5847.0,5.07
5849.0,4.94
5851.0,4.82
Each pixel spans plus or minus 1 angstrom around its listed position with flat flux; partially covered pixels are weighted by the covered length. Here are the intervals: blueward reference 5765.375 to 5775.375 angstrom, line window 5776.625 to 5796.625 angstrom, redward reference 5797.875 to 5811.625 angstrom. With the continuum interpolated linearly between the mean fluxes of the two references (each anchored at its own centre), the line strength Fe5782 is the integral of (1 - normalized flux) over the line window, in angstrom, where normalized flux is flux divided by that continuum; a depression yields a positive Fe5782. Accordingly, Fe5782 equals 1.9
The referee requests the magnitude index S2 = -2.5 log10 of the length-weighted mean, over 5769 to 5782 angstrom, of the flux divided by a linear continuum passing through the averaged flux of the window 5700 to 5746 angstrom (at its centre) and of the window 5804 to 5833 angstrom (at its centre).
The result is 0.07 mag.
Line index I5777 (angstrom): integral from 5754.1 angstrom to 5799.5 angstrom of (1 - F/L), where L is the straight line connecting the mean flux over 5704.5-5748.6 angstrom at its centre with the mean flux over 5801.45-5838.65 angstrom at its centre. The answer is 1.8 angstrom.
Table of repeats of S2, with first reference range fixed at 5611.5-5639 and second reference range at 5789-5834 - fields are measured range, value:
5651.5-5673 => -0.05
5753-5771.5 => -0.04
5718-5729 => -0.09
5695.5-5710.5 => 0.00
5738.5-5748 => -0.02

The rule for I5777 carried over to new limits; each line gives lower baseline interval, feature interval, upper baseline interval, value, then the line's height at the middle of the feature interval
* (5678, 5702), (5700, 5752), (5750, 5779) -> -0.9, 5.06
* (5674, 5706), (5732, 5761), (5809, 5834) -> 0.1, 5.07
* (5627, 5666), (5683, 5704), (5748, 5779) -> 0.4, 5.11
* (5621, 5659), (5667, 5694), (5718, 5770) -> 0.6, 5.12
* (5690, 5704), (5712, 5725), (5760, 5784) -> -1.0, 5.04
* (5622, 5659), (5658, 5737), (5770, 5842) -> -0.3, 5.07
